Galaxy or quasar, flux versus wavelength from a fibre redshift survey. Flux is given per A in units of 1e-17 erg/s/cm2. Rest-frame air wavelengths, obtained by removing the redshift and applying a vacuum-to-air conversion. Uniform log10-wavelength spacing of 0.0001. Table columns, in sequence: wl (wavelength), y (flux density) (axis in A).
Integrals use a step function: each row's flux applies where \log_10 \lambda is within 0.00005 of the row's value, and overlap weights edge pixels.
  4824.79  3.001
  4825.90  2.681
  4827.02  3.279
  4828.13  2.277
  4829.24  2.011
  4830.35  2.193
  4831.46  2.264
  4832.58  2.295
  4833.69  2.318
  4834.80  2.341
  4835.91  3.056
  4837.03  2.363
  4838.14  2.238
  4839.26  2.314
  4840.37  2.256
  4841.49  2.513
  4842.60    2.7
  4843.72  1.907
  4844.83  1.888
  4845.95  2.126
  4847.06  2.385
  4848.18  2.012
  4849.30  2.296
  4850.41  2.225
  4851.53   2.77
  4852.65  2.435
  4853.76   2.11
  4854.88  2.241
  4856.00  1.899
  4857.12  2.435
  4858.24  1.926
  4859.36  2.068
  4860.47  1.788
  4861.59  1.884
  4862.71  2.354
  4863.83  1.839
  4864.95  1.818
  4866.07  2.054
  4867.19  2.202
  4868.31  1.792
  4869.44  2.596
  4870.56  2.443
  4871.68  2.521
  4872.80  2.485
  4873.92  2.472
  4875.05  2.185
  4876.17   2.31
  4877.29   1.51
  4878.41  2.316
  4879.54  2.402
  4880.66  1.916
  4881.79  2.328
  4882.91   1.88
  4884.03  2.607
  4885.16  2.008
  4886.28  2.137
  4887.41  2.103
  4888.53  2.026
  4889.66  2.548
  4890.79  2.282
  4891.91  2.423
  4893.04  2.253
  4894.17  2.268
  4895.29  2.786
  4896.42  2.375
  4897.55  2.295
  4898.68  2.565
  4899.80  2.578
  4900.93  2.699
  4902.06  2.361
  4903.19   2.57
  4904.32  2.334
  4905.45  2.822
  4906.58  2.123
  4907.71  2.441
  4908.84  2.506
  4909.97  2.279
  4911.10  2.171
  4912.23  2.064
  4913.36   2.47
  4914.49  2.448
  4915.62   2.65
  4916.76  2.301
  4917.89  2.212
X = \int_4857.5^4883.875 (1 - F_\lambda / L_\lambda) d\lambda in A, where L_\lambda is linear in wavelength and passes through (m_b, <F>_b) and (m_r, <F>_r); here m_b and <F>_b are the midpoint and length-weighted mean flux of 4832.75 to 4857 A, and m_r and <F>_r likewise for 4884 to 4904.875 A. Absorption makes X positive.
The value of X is 2.2 A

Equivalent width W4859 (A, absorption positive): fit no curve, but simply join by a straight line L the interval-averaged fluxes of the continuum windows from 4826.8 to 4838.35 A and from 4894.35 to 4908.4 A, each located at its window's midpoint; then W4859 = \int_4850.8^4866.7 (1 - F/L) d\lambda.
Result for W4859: 2.1 A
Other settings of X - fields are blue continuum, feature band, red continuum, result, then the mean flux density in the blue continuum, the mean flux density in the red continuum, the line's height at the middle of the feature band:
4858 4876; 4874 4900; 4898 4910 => 0.82 A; 2.16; 2.49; 2.34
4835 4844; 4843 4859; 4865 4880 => 1.14 A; 2.43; 2.24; 2.36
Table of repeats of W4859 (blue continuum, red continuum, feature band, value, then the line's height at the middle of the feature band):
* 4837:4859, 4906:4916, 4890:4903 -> -0.70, 2.32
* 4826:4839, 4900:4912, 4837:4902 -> 4.85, 2.43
